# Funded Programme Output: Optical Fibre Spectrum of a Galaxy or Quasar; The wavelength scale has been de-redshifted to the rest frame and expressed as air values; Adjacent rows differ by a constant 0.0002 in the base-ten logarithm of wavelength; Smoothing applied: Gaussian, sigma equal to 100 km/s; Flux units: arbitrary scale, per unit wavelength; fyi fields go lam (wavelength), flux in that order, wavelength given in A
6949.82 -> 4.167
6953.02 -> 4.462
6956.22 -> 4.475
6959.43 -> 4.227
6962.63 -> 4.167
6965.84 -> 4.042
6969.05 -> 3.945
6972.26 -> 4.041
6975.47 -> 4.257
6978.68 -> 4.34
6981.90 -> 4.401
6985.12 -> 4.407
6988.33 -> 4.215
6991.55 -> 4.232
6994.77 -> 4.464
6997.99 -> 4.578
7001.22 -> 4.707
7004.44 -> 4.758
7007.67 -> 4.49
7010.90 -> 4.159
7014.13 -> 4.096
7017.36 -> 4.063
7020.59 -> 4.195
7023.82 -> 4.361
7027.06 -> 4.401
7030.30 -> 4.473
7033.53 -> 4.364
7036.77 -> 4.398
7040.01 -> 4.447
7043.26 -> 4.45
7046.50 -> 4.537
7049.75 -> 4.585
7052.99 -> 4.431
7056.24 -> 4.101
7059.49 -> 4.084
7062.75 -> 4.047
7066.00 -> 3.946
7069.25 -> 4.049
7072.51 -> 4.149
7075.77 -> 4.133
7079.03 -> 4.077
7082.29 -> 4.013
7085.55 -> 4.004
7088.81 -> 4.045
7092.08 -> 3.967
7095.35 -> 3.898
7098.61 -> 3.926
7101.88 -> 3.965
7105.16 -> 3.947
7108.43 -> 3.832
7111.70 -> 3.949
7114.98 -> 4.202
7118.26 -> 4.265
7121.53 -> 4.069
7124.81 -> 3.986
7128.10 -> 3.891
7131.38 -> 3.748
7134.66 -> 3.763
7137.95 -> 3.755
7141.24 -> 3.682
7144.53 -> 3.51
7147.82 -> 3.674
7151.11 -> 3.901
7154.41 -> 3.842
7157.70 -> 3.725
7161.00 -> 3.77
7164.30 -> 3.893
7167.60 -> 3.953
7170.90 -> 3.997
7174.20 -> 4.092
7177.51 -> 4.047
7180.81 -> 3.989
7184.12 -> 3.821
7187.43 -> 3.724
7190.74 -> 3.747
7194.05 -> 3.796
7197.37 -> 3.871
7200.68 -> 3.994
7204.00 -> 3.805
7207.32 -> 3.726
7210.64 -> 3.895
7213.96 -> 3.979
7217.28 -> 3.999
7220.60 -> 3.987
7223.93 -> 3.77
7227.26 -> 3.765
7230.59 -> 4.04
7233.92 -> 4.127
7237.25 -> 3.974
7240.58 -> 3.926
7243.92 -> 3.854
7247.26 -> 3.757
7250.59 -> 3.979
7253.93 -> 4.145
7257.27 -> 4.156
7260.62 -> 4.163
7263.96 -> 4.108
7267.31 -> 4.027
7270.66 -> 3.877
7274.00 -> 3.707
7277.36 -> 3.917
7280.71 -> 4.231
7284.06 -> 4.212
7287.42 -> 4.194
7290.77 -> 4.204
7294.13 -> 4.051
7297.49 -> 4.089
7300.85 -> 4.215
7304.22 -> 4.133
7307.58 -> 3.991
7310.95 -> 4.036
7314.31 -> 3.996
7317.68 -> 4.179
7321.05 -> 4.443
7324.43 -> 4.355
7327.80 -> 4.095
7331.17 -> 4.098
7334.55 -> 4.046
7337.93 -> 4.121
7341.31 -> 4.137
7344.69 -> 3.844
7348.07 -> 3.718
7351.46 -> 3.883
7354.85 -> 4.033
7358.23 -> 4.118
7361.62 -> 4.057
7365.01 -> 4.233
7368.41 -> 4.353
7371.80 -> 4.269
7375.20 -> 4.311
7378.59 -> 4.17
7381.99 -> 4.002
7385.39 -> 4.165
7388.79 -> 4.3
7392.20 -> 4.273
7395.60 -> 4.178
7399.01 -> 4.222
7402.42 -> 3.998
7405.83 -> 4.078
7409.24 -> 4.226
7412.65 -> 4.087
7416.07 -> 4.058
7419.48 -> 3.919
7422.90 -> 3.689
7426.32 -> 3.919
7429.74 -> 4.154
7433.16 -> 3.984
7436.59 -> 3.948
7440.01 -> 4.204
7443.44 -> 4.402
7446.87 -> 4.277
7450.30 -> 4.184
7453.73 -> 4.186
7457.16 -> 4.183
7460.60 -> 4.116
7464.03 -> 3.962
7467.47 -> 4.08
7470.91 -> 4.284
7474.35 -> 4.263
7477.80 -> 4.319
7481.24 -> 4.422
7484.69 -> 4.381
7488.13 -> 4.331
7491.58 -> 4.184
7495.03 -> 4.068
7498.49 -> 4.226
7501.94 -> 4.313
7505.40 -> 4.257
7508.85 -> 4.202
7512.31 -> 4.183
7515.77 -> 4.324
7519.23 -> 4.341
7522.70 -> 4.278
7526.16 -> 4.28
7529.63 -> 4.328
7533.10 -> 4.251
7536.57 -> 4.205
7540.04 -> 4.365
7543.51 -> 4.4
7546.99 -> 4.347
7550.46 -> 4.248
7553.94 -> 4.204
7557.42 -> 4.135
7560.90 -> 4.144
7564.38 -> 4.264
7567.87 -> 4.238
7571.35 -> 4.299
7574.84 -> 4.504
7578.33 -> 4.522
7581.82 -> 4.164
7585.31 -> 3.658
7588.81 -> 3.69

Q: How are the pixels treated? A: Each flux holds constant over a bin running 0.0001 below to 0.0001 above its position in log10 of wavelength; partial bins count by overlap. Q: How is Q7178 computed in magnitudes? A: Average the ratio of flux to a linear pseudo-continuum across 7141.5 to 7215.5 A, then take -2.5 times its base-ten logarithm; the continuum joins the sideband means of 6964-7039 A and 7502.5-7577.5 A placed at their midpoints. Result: 0.12 mag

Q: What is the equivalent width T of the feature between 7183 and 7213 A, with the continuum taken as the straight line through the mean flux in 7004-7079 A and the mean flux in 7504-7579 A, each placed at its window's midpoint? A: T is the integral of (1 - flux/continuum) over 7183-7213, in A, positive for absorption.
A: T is 3.2 A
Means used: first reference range 4.28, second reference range 4.28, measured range 3.82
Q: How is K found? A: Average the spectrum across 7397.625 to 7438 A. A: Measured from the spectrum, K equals 4.02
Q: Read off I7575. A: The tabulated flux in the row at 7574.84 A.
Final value 4.504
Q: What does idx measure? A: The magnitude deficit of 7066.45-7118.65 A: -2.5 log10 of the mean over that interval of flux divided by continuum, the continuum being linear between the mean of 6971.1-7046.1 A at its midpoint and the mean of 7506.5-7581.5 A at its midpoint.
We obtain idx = 0.09 mag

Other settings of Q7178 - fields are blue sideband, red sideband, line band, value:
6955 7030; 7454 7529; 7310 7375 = 0.04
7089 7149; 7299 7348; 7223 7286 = 0.01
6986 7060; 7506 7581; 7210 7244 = 0.10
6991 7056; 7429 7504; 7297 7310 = 0.05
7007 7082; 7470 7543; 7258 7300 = 0.05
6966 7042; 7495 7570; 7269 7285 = 0.08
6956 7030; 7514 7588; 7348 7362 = 0.08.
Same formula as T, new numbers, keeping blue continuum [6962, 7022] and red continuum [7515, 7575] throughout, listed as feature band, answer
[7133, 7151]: 2.5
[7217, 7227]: 0.9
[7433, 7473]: 1.2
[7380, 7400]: 0.4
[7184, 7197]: 1.6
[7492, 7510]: 0.3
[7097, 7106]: 0.7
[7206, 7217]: 1.0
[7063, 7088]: 1.4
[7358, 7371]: 0.2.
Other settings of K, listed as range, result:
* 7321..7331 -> 4.24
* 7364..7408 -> 4.2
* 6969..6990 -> 4.25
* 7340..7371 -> 4.05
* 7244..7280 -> 3.98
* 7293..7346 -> 4.12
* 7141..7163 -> 3.73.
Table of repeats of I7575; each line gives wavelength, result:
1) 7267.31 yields 4.027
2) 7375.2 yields 4.311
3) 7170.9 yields 3.997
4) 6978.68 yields 4.34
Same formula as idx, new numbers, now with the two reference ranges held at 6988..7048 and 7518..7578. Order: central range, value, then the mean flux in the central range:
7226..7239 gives 0.095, 3.98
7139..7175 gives 0.146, 3.81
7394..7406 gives 0.050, 4.12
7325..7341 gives 0.056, 4.11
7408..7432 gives 0.081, 4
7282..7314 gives 0.056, 4.12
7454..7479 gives 0.035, 4.17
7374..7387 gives 0.042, 4.16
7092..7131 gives 0.101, 3.98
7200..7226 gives 0.123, 3.89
